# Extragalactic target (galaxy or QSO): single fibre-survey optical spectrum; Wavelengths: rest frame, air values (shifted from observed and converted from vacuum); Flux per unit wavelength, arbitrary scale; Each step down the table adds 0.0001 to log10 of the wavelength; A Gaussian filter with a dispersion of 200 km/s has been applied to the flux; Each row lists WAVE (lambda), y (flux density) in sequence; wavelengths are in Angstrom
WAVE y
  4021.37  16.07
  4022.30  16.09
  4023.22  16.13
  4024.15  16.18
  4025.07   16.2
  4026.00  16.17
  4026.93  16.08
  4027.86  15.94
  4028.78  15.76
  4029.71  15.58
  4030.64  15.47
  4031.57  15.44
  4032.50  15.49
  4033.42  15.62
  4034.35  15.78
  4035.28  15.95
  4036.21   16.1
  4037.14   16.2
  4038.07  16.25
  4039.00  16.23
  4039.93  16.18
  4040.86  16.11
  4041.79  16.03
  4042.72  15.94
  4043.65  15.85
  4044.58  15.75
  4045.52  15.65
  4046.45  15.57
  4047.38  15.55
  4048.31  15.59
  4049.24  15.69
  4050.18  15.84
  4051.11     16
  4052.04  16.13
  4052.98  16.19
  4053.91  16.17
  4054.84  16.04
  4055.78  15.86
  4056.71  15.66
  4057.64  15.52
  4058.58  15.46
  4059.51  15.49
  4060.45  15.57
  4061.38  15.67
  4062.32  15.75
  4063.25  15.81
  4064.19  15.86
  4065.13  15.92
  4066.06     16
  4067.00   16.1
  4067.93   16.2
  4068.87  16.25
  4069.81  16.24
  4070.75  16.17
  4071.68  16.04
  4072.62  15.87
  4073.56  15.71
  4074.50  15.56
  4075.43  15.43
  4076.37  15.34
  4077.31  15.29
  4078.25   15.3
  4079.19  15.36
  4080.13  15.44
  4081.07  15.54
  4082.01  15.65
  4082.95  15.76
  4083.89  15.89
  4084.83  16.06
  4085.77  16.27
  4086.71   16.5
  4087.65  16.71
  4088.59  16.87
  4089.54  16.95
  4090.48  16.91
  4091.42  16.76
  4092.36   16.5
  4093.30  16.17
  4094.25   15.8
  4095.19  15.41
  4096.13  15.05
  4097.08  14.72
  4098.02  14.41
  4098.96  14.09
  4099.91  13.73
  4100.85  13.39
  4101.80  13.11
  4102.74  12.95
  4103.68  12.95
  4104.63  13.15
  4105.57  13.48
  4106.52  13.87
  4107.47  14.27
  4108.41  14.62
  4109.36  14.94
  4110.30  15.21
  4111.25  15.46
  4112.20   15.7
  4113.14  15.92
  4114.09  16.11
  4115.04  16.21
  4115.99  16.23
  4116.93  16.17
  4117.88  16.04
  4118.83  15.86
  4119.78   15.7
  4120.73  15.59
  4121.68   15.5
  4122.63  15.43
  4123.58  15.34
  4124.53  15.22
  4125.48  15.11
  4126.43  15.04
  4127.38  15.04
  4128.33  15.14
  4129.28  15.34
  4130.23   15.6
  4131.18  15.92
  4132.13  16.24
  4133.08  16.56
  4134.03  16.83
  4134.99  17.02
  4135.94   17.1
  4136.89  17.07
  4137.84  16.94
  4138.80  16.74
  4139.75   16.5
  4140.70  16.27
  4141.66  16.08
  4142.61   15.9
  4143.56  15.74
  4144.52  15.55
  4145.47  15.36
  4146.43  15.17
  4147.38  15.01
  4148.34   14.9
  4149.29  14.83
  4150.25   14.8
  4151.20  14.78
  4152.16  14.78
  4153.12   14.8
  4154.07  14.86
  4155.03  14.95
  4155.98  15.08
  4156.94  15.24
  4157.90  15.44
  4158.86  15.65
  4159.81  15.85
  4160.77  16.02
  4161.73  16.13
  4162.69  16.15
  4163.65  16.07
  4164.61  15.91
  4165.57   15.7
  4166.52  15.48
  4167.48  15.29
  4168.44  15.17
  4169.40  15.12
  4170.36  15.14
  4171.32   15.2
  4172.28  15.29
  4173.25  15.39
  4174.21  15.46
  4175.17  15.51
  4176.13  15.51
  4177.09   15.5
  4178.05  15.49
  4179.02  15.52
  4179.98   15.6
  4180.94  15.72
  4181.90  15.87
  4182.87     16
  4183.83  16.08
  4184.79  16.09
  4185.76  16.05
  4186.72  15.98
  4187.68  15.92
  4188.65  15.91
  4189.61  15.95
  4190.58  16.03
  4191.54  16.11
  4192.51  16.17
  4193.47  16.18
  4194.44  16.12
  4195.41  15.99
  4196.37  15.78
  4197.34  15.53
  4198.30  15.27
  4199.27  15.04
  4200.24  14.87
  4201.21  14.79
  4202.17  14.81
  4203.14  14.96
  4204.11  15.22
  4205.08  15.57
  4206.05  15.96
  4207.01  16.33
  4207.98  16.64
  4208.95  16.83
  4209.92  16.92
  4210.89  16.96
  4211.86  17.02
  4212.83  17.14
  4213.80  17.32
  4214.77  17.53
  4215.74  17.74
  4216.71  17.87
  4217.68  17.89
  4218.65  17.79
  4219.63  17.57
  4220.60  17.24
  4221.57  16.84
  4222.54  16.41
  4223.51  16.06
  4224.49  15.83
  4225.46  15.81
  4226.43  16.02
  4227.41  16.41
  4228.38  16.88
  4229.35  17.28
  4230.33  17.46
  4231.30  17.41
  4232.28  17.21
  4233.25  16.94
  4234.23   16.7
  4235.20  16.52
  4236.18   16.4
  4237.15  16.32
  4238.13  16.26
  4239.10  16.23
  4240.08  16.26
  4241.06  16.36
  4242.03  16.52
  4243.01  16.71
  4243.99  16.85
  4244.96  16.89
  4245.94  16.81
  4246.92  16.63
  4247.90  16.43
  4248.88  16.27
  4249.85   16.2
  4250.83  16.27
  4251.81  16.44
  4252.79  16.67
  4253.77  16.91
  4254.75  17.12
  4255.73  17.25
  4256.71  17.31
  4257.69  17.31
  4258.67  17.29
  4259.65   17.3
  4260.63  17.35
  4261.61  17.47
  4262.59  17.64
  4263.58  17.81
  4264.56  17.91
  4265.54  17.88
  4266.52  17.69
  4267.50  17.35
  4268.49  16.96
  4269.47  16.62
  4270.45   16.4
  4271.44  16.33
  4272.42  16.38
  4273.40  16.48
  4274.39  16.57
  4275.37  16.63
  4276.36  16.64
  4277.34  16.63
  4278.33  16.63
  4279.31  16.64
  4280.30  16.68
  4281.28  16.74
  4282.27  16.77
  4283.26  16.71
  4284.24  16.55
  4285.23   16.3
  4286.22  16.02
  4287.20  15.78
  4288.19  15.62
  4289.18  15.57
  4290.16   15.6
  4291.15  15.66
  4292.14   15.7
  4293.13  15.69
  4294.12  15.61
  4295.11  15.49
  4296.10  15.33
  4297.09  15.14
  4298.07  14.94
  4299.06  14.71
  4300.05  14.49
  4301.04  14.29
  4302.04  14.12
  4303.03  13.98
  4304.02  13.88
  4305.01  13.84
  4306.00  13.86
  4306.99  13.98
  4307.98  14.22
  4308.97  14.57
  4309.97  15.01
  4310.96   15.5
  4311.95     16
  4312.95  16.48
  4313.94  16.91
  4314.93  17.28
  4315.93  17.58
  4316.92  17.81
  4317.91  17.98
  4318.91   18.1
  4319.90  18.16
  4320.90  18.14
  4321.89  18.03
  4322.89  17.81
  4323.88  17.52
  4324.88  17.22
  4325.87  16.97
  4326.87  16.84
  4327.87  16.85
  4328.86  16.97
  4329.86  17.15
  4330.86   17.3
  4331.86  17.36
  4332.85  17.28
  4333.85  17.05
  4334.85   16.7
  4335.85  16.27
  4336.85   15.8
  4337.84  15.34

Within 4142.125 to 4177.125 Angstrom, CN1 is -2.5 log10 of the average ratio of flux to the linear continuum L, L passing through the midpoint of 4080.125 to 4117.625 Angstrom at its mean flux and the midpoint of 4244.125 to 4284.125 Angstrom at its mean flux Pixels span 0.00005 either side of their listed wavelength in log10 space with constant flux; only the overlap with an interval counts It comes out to 0.03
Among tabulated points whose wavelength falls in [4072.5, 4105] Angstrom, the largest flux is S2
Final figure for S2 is 16.95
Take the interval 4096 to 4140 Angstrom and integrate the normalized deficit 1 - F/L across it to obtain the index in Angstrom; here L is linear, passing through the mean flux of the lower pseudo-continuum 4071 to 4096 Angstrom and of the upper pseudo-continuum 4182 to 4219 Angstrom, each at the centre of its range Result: 2.1 Angstrom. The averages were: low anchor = 16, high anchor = 16.2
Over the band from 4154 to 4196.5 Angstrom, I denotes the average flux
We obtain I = 15.7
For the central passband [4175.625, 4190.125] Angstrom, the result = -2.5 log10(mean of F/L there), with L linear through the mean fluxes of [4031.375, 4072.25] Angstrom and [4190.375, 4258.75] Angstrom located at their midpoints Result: 0.04 mag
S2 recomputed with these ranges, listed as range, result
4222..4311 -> 17.91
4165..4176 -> 15.7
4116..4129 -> 16.17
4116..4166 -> 17.1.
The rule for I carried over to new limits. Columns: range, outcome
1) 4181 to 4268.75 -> 16.6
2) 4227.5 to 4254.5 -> 16.7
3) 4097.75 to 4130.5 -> 14.9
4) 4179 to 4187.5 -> 15.9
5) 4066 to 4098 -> 15.9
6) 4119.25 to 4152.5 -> 15.7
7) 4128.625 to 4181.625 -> 15.7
